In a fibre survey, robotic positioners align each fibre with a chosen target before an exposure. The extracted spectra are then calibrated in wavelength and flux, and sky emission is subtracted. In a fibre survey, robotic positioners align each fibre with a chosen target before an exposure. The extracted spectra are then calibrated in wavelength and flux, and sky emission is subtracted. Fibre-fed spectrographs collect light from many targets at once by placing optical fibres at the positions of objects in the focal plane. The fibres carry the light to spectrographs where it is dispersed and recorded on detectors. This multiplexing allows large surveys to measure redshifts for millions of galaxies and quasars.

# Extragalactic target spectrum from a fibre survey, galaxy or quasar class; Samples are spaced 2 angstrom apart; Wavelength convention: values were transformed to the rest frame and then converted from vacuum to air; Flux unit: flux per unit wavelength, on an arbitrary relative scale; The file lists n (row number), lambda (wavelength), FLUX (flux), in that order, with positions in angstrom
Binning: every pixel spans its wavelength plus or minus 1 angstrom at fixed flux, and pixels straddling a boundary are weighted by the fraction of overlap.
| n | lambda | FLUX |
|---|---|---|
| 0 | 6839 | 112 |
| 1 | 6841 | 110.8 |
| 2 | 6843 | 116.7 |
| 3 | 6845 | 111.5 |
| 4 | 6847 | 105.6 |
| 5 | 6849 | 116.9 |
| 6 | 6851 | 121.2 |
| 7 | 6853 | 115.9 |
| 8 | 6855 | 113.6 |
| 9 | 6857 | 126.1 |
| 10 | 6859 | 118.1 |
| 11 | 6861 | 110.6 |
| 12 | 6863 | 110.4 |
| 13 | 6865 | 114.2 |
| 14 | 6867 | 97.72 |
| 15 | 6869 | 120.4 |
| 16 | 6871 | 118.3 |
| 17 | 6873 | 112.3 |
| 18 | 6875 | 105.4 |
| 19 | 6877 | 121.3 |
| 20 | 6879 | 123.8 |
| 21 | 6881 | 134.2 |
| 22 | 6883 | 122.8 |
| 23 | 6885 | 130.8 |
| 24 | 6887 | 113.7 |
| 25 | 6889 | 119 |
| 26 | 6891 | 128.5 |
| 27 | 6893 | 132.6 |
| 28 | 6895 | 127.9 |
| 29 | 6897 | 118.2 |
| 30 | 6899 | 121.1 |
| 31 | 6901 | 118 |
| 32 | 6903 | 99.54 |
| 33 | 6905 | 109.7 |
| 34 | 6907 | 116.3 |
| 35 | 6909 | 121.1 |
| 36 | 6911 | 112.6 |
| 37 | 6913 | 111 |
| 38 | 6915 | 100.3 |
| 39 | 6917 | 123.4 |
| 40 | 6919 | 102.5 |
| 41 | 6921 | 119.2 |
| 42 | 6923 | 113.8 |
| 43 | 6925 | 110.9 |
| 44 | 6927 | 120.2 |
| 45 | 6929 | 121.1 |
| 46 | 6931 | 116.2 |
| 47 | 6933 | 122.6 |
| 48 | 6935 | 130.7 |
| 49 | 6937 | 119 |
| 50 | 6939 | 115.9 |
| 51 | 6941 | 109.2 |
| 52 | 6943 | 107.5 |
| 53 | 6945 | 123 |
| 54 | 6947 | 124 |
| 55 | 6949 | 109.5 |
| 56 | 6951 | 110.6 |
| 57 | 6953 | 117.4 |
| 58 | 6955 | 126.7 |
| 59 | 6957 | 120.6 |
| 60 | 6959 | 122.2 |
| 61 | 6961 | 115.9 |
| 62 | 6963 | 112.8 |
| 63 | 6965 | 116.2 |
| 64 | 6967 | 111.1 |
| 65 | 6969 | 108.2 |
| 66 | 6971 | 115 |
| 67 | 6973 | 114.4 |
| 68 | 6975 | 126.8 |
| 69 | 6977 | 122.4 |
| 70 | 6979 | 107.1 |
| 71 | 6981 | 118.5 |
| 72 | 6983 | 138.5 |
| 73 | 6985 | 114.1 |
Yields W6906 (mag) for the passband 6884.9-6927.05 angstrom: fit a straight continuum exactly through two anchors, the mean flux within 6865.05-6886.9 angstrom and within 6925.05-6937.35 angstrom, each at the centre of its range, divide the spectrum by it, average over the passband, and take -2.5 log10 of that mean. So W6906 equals 0.03 mag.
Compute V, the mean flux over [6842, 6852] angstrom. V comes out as 114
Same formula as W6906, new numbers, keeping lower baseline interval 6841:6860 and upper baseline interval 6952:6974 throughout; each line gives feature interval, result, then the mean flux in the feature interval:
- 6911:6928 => 0.034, 113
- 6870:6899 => -0.054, 122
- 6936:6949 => 0.004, 116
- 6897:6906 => 0.032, 113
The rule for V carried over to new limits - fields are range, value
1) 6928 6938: 122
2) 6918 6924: 112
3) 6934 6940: 122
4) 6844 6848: 109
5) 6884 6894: 125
